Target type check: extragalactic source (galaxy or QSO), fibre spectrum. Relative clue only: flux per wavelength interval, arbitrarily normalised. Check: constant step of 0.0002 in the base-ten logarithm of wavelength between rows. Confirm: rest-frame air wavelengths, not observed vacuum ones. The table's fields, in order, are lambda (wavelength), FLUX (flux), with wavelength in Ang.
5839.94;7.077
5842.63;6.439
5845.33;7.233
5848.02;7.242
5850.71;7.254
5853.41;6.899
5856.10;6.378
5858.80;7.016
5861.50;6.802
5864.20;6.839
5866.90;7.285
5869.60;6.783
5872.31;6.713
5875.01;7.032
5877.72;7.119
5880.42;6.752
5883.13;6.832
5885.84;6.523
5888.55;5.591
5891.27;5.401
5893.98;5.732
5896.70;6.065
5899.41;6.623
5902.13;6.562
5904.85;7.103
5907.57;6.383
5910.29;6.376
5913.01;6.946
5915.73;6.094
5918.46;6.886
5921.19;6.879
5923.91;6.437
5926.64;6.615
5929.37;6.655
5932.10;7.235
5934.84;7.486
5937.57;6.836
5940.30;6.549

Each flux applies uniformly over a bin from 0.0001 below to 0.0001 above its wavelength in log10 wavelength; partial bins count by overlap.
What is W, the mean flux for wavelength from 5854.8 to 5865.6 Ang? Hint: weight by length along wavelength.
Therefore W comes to 6.76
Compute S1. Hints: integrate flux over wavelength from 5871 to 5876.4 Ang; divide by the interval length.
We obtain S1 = 6.88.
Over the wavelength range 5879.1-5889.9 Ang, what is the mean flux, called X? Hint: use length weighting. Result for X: 6.42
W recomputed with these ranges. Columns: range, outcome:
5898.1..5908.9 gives 6.67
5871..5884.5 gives 6.89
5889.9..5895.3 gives 5.56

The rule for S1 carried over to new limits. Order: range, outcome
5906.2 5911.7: 6.39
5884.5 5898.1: 5.86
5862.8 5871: 6.96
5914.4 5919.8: 6.48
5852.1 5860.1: 6.77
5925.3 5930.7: 6.63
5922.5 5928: 6.54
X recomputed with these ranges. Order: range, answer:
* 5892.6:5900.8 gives 6.14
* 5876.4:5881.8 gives 6.94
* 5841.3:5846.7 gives 6.83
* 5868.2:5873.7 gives 6.76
